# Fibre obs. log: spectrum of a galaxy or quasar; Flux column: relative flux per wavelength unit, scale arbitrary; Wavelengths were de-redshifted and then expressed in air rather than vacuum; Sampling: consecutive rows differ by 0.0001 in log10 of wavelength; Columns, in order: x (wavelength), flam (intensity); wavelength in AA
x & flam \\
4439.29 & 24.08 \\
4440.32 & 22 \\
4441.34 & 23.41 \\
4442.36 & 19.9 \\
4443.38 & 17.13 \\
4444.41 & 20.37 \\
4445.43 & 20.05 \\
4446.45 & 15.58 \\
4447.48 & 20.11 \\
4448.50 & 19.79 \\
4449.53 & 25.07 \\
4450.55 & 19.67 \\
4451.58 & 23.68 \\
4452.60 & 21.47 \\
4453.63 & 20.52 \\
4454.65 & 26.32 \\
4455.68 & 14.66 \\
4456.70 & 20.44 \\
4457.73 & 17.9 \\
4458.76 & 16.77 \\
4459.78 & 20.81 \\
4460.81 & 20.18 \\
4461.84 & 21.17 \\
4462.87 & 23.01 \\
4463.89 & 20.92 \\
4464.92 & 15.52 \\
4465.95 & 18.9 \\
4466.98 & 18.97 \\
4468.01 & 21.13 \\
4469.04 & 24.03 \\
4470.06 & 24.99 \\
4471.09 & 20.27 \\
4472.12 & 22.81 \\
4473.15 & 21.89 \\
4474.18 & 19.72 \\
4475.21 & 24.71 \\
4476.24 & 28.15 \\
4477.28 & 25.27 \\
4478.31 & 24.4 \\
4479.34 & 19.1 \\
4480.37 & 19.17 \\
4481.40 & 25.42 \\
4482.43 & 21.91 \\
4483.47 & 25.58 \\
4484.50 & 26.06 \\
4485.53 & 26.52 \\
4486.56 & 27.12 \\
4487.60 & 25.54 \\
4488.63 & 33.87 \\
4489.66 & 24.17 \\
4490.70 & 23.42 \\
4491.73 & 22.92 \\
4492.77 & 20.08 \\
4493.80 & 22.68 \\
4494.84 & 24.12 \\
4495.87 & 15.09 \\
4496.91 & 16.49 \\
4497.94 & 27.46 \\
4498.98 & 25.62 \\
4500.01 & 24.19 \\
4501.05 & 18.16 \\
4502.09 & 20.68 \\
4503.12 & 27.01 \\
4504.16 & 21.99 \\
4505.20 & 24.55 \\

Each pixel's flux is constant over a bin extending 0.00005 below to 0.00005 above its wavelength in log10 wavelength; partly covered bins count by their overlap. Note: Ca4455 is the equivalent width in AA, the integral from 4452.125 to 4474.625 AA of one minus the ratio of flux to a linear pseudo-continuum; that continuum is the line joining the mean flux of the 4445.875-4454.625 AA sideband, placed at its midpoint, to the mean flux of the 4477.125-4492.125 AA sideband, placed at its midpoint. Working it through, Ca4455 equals 1.9 AA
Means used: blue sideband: 21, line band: 20.6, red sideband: 24.7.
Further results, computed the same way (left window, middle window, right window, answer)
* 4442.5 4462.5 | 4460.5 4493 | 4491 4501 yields -3.0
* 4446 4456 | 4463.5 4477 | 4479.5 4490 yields 1.0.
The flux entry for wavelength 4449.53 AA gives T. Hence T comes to 25.07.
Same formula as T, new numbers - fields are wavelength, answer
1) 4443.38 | 17.13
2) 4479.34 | 19.1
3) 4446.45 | 15.58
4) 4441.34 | 23.41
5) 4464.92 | 15.52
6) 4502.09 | 20.68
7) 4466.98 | 18.97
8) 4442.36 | 19.9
